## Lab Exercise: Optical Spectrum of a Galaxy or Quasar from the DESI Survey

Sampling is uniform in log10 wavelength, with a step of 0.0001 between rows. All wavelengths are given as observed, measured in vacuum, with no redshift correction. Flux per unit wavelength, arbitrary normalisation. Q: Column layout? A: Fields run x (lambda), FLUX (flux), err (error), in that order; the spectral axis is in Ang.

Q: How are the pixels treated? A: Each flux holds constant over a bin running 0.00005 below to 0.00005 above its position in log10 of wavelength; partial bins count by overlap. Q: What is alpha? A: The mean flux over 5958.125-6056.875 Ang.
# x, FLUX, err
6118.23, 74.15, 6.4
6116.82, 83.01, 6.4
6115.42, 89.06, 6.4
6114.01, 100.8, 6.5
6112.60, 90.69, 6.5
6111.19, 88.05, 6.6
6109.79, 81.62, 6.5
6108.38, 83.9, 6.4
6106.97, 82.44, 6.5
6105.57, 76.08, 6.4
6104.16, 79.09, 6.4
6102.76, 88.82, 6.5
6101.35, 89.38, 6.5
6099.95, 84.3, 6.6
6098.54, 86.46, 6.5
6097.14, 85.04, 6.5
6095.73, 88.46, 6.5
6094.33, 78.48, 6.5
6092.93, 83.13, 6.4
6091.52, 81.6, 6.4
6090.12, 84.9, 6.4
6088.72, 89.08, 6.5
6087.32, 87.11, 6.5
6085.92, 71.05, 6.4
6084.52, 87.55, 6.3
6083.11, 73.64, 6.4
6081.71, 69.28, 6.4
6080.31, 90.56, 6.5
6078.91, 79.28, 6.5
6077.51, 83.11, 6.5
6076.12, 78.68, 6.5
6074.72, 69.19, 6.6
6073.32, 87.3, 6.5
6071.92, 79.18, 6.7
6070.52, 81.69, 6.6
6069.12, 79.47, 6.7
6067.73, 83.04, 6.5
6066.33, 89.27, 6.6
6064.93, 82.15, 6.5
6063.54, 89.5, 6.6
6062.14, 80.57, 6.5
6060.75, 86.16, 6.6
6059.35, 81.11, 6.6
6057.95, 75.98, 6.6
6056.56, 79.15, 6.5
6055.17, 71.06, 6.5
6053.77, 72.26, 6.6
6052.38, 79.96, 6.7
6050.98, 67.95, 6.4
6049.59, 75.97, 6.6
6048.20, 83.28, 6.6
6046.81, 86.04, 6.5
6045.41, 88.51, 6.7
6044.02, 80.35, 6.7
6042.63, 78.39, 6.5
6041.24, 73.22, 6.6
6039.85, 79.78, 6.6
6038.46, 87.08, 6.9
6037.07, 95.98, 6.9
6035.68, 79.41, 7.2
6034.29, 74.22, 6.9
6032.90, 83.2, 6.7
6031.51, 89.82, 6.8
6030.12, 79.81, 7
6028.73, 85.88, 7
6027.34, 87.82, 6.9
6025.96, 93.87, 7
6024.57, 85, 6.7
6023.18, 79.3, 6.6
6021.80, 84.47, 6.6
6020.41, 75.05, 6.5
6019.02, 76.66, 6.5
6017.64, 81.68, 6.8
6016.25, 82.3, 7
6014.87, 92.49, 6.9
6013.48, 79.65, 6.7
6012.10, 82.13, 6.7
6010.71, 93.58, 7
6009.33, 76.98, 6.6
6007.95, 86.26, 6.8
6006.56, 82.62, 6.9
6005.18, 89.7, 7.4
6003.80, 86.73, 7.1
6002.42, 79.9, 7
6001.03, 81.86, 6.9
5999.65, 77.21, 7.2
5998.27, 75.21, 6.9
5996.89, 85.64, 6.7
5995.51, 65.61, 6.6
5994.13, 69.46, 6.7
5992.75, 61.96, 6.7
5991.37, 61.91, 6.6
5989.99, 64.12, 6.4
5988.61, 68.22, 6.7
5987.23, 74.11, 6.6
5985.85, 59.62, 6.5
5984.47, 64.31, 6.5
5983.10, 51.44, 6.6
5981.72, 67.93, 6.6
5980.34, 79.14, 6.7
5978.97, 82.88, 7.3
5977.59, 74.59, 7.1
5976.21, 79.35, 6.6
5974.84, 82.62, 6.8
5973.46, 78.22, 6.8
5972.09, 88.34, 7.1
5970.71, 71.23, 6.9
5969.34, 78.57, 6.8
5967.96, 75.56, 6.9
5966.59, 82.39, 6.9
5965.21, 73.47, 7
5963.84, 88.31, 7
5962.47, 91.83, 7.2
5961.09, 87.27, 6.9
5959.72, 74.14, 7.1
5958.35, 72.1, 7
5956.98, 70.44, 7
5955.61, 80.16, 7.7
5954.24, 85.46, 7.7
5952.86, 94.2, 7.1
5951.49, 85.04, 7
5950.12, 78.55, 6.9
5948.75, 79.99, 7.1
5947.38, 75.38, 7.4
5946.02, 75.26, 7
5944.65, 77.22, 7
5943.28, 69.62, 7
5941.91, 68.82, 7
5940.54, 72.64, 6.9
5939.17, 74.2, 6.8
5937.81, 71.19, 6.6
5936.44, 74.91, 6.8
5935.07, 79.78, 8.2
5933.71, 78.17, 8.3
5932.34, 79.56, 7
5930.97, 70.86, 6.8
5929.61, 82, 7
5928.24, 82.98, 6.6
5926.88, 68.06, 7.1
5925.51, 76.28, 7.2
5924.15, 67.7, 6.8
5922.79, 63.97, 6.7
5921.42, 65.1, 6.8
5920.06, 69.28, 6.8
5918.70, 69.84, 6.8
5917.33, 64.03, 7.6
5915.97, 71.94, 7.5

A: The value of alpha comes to 78.9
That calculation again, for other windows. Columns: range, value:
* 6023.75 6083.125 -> 81.4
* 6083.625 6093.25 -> 83.3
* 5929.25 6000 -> 75.5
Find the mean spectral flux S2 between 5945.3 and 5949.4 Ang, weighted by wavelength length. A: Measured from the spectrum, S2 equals 77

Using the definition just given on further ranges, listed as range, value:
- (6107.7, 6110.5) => 82.9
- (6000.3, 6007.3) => 84.1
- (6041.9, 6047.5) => 83.2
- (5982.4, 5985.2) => 58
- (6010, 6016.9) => 86.1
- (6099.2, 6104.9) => 85.3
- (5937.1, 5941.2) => 72.7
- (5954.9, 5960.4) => 74.4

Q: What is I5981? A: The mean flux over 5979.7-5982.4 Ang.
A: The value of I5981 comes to 73.4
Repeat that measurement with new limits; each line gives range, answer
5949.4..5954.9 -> 85.6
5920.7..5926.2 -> 68.3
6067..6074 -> 82.1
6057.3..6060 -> 78.4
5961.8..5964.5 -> 90.2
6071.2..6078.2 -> 79.5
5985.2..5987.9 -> 66.9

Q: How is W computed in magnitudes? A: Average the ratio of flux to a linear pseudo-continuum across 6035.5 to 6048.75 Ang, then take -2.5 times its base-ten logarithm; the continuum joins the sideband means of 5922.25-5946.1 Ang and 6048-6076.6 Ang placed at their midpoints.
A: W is -0.06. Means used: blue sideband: 74.1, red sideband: 79.6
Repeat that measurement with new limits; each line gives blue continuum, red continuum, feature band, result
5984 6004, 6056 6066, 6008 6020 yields -0.117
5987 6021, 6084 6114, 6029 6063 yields 0.006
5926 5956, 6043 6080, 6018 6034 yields -0.051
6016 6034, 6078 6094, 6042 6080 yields 0.024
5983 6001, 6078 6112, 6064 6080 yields -0.024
